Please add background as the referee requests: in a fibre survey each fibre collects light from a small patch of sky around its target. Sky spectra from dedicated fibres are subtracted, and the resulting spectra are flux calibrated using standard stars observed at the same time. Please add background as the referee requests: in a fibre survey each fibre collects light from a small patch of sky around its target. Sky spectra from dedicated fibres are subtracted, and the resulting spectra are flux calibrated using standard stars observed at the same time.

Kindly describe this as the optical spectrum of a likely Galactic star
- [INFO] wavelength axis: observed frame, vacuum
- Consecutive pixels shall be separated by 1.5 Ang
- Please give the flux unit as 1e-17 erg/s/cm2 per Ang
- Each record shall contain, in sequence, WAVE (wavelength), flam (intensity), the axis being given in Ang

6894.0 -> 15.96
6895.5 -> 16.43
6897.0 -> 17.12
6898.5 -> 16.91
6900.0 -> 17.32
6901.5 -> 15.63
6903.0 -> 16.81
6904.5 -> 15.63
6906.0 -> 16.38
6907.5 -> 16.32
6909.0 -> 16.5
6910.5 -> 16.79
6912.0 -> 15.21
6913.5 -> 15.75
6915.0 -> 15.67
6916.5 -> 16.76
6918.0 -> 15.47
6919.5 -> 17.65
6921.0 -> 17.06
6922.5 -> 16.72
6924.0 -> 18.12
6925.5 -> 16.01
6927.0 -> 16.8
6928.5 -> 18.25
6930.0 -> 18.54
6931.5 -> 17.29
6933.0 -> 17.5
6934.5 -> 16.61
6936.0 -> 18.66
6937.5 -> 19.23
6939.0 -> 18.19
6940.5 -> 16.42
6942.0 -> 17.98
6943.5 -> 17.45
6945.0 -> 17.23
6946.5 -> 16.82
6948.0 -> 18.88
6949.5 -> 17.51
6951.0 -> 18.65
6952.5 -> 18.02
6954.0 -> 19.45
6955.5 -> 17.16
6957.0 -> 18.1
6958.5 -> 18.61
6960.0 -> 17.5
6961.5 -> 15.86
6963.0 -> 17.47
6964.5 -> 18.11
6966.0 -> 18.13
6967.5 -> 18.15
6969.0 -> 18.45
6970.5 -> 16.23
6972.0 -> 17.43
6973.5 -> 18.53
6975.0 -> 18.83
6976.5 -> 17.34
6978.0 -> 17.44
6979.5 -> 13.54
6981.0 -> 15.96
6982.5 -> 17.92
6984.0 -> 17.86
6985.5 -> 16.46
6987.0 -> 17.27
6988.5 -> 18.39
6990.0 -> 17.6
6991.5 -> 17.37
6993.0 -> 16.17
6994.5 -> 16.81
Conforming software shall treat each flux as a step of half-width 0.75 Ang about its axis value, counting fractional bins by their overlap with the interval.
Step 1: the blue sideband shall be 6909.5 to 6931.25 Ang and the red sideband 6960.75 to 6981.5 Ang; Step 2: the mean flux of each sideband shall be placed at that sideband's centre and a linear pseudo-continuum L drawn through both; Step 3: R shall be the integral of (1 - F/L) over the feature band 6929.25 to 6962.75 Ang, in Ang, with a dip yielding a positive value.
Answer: -1.5 Ang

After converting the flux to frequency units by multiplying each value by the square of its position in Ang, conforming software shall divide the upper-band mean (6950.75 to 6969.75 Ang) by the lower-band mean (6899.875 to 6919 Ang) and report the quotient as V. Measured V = 1.13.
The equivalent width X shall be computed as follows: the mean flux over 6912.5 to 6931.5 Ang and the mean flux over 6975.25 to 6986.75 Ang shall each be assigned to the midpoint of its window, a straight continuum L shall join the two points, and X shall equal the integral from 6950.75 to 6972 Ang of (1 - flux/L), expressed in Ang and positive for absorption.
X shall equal -1.3 Ang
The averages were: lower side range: 16.9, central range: 17.8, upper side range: 16.8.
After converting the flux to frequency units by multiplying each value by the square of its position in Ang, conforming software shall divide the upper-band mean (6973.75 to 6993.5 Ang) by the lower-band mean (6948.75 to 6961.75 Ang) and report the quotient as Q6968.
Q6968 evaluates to 0.96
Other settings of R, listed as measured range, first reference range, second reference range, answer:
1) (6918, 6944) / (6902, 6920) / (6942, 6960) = -0.62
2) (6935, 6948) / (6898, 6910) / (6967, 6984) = -0.71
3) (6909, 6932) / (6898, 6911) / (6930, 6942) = 0.46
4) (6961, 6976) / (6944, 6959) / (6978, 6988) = -0.42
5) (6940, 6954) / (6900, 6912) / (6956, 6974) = -0.41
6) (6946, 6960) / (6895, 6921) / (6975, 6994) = -1.14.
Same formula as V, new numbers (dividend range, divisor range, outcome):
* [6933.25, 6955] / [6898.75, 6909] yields 1.11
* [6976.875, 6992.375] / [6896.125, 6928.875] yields 1.05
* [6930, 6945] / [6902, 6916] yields 1.11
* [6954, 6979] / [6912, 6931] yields 1.07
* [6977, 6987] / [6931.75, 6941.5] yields 0.95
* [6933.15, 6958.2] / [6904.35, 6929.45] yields 1.09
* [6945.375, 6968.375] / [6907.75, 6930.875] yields 1.08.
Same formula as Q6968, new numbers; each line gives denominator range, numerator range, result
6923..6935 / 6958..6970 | 1.03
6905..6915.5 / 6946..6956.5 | 1.14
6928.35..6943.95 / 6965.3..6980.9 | 0.98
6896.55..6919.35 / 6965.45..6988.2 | 1.08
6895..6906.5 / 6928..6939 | 1.10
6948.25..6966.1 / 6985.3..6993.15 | 0.98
